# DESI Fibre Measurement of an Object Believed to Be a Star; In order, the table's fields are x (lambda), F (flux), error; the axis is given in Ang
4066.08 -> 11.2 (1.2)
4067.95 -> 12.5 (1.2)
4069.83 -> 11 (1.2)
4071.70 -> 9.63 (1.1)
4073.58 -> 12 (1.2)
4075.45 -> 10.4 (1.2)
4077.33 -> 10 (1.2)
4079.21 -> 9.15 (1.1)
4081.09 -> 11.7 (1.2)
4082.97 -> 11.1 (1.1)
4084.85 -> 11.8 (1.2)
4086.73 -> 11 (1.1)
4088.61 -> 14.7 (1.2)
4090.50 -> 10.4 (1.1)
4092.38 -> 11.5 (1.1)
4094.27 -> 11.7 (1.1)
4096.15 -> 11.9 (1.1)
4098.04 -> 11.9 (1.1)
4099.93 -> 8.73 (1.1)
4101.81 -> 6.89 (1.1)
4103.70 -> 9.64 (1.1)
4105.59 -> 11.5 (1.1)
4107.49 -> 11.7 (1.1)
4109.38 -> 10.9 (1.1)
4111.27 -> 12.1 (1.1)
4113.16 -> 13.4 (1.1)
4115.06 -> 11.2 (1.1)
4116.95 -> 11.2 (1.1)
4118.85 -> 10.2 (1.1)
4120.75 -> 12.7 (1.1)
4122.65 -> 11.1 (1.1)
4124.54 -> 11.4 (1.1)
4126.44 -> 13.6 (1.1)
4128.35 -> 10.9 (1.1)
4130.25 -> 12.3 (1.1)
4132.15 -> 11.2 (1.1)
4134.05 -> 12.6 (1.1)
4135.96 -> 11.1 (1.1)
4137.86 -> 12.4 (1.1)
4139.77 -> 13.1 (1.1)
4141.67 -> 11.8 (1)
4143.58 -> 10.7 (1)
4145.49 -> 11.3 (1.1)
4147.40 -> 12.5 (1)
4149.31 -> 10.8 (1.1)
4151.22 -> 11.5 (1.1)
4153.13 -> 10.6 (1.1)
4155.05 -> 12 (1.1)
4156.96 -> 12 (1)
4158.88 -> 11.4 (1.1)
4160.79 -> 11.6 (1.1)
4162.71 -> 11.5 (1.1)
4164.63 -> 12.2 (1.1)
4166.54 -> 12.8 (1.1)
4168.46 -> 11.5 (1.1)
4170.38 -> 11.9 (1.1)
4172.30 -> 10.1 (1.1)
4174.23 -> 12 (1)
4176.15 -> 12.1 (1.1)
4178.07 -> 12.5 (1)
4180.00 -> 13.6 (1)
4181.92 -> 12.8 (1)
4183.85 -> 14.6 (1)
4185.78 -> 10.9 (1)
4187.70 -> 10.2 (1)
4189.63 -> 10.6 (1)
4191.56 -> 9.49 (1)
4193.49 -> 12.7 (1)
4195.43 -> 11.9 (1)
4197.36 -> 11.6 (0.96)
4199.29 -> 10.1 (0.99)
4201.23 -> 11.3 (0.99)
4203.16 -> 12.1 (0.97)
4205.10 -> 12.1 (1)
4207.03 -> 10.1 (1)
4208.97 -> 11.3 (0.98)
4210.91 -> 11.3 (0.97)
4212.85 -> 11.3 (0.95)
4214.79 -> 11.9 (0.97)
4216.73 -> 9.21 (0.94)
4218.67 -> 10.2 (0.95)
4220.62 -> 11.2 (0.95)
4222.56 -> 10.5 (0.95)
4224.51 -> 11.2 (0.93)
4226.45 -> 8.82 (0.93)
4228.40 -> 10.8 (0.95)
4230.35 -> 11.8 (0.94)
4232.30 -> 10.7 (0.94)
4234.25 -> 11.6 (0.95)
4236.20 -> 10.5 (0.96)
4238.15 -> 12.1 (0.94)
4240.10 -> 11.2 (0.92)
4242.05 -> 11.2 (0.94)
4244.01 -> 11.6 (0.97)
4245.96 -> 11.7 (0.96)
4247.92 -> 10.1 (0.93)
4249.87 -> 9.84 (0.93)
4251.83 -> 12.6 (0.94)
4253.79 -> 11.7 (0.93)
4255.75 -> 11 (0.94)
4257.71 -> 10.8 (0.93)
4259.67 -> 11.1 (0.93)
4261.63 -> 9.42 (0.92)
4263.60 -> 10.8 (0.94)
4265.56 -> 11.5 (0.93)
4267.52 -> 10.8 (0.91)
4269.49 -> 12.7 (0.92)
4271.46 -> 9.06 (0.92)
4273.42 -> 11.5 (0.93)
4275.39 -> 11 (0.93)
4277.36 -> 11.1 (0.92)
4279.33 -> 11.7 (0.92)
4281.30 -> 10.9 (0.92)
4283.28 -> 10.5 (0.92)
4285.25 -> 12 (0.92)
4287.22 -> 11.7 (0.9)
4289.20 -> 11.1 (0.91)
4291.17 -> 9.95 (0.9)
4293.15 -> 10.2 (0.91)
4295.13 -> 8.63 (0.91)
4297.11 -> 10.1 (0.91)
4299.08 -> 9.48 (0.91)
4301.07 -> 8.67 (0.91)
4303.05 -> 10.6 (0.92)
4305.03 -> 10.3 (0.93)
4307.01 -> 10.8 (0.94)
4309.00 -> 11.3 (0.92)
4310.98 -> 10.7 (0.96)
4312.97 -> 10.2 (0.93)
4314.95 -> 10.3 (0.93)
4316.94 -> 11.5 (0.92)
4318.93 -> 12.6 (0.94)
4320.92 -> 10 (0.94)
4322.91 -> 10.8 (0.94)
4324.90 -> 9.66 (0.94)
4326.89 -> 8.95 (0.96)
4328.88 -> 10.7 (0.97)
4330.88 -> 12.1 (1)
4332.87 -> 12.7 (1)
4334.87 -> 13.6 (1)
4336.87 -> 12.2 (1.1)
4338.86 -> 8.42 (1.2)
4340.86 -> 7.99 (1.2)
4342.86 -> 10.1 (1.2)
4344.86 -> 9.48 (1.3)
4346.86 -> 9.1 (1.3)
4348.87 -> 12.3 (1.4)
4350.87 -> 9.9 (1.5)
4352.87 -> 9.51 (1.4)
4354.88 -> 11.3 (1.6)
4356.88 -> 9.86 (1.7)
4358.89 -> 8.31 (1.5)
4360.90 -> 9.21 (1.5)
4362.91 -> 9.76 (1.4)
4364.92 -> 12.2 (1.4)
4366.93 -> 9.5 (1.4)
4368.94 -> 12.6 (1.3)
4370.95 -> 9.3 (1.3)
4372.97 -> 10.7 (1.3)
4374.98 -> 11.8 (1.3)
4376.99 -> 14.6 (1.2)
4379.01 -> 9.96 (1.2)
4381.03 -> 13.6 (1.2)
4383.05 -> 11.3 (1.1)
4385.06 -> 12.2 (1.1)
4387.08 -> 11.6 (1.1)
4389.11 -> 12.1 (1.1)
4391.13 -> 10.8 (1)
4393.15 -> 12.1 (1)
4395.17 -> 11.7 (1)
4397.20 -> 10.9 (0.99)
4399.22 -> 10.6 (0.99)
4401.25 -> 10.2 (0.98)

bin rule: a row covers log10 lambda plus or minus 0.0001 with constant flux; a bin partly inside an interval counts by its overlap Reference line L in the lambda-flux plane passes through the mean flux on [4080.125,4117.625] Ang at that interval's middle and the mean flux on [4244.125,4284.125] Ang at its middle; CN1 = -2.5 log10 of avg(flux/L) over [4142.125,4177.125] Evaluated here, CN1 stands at -0.04 mag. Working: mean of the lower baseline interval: 11.2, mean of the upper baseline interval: 11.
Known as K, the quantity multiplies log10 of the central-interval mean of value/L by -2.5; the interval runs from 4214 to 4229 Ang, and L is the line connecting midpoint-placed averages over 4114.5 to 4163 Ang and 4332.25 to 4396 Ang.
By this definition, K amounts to 0.092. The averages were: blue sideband 11.6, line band 10.5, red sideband 10.9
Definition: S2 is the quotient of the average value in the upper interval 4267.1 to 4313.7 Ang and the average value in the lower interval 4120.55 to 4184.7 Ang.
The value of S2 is 0.9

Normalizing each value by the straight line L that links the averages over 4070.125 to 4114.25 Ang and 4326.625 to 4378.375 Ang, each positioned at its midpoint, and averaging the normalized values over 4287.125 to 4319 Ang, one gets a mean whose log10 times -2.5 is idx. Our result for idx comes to 0.03 mag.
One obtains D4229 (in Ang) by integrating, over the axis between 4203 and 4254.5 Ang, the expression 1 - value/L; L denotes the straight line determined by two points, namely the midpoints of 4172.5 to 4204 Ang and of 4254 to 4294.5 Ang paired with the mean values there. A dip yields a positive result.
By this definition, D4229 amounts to 1.4 Ang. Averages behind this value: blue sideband 11.7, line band 11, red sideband 10.9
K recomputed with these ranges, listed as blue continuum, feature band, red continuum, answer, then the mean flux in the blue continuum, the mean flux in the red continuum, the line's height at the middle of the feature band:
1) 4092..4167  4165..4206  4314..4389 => -0.04 mag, 11.5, 10.8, 11.3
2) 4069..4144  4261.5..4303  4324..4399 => 0.04 mag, 11.3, 10.9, 11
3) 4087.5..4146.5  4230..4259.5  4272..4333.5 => -0.03 mag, 11.5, 10.7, 10.9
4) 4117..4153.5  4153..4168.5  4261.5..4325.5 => -0.03 mag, 11.7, 10.7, 11.5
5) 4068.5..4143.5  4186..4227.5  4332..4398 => 0.03 mag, 11.3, 10.9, 11.2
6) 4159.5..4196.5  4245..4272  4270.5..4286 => 0.02 mag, 11.8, 11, 11.1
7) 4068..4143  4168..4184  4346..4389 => -0.10 mag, 11.3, 10.9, 11.2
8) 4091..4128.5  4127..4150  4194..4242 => -0.06 mag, 11.2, 11.1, 11.2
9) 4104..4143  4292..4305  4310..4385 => 0.14 mag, 11.8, 10.7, 11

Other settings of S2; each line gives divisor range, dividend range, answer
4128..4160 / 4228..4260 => 0.96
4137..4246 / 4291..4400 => 0.94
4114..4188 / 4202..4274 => 0.93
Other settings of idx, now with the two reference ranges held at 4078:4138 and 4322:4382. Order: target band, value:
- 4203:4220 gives 0.005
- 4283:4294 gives -0.010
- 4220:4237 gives 0.023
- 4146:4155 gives -0.017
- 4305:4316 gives 0.016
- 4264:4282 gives -0.024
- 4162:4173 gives -0.051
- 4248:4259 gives -0.015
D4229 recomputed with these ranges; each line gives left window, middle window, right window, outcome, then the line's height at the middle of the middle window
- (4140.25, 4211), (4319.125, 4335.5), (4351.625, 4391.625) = 0.09 Ang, 11.1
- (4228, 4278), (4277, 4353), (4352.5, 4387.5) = 3.20 Ang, 11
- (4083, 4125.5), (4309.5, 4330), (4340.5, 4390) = 0.53 Ang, 10.8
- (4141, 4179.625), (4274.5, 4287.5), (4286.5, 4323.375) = -0.73 Ang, 10.7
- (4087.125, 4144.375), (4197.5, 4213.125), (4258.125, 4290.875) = 0.01 Ang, 11.2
